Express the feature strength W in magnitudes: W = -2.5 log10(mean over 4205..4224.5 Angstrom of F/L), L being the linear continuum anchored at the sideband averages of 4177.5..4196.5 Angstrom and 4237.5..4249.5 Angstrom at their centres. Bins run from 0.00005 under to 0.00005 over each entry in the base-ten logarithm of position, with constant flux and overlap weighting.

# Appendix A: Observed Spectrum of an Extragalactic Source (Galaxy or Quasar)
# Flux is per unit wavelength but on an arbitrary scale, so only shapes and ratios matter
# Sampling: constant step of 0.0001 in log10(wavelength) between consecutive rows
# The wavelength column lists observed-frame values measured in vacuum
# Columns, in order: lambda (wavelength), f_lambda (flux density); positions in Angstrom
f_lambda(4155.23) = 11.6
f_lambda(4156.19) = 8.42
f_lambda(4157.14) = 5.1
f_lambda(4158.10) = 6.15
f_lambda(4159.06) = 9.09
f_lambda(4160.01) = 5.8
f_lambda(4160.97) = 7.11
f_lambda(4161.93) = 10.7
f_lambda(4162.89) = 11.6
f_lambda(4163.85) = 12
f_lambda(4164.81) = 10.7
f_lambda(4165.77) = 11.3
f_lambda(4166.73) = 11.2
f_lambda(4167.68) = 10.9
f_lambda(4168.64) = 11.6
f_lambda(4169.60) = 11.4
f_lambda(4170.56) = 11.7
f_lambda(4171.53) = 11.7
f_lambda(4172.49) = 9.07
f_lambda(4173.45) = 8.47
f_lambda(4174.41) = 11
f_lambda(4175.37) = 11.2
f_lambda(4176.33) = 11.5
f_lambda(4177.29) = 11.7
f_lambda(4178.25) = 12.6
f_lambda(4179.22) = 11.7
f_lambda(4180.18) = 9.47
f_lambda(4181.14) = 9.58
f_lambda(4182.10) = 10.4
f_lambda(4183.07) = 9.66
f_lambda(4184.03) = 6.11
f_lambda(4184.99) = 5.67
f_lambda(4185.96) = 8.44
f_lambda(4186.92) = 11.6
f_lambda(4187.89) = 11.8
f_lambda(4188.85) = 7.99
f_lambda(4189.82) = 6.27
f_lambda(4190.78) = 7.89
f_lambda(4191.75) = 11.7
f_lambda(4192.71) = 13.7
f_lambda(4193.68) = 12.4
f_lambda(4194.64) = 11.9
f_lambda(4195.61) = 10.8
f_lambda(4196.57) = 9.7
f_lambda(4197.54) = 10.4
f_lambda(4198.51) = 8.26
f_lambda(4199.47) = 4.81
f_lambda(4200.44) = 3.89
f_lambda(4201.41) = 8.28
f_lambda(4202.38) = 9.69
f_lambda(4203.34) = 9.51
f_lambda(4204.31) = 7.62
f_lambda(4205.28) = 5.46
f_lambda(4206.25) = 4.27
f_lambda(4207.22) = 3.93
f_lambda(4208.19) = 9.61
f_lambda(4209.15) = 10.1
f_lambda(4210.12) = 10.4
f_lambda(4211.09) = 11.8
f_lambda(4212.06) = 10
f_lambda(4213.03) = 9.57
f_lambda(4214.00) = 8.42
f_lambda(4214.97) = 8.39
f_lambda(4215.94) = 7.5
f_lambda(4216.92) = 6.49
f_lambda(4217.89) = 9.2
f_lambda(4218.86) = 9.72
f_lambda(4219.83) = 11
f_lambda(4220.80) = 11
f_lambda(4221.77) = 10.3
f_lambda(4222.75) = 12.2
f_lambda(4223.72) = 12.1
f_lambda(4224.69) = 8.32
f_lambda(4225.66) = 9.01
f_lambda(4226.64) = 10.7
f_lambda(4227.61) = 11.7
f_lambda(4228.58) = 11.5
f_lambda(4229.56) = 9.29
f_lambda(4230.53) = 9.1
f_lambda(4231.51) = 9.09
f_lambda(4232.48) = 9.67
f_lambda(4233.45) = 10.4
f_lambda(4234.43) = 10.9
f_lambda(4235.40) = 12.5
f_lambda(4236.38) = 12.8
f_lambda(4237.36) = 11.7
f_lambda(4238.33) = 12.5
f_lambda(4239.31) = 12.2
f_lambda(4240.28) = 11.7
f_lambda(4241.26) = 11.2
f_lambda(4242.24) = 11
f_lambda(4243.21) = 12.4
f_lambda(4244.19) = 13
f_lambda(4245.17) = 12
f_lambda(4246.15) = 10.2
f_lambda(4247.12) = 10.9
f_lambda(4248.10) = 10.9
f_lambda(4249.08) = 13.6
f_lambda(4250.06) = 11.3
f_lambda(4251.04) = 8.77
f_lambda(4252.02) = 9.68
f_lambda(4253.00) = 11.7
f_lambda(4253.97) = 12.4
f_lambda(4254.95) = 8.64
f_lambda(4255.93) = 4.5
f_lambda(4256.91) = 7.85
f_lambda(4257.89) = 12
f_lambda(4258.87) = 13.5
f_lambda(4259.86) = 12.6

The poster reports 0.20 mag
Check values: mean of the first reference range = 10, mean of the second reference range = 11.8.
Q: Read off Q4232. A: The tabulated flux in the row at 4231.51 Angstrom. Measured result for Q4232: 9.09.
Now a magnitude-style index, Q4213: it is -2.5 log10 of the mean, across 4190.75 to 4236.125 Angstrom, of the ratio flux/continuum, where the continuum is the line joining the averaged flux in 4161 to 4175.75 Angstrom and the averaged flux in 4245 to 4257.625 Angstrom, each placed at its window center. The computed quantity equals 0.11 mag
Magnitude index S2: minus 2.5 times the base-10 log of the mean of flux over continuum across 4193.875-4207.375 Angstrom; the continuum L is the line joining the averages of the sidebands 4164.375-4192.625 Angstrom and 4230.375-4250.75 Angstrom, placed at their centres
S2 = 0.31 mag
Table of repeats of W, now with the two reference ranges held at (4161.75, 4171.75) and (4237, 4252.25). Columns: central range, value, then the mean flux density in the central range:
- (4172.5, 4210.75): 0.228 mag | 9.22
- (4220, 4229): 0.066 mag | 10.8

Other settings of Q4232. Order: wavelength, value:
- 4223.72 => 12.1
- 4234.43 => 10.9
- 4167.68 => 10.9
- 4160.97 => 7.11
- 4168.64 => 11.6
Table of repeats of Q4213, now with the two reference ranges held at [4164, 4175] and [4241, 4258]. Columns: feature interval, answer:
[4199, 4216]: 0.32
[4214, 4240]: 0.04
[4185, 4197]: 0.07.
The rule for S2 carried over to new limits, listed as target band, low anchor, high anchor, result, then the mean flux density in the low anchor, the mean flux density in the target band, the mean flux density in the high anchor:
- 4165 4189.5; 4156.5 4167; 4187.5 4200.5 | -0.11 mag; 9.11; 10.3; 9.56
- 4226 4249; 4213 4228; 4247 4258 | -0.13 mag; 9.72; 11.2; 10.1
